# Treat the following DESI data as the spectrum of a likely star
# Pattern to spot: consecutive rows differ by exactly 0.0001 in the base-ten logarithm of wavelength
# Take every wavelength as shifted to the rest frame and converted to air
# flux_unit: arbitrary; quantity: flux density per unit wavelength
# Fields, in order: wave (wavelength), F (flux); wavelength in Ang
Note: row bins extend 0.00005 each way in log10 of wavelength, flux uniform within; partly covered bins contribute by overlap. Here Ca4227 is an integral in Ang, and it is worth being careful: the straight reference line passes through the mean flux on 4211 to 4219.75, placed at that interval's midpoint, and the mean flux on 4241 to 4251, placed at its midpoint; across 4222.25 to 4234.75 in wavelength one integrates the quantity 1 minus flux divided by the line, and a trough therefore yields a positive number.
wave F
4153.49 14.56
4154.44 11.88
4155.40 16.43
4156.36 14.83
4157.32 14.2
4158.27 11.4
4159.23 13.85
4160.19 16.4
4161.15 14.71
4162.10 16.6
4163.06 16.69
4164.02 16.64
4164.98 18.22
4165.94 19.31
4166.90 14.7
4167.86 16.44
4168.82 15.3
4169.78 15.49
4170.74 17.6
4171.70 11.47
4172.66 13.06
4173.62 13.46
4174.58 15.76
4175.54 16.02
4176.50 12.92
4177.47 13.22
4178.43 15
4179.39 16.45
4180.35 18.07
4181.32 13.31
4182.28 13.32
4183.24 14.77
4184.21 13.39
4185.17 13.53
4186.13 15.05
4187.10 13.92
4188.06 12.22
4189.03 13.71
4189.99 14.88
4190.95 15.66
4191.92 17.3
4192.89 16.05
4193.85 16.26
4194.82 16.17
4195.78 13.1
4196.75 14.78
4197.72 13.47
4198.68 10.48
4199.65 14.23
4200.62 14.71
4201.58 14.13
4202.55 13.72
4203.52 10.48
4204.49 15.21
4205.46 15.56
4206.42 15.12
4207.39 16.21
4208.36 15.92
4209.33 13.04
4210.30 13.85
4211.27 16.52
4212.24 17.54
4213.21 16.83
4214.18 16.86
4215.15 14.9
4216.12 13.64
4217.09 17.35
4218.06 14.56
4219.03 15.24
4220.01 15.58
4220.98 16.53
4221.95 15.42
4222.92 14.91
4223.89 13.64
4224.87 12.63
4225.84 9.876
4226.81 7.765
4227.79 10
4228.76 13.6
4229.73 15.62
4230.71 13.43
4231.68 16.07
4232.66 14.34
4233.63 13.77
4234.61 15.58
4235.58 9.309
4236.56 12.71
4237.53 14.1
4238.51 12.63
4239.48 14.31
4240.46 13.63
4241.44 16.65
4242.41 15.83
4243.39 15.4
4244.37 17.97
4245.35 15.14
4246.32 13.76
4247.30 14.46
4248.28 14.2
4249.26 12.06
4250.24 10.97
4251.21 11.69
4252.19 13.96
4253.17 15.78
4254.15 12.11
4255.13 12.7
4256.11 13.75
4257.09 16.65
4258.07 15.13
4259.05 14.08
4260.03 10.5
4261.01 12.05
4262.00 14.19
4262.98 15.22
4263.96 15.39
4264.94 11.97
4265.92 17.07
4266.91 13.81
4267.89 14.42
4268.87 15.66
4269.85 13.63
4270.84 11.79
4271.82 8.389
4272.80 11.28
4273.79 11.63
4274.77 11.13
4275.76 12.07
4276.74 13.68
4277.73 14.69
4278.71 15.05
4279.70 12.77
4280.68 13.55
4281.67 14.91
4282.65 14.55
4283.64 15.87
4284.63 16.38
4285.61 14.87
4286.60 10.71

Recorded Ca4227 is 1.8 Ang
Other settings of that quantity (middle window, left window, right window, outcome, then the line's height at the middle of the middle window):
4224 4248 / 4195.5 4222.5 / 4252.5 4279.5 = 0.8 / 14.2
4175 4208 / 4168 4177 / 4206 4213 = 1.3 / 15.1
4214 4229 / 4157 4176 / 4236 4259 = 0.7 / 14.5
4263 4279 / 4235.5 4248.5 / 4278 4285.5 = 1.5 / 14.7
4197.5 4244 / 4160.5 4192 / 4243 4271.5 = 0.7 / 14.5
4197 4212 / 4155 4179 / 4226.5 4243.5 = 0.1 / 14.3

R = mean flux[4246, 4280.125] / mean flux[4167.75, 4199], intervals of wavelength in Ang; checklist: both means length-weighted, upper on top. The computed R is 0.92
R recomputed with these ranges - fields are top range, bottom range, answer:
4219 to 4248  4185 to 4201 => 0.97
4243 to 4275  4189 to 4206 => 0.94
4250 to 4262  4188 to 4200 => 0.92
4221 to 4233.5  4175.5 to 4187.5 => 0.92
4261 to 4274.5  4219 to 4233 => 0.98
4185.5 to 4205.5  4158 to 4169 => 0.90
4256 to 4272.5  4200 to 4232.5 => 0.95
